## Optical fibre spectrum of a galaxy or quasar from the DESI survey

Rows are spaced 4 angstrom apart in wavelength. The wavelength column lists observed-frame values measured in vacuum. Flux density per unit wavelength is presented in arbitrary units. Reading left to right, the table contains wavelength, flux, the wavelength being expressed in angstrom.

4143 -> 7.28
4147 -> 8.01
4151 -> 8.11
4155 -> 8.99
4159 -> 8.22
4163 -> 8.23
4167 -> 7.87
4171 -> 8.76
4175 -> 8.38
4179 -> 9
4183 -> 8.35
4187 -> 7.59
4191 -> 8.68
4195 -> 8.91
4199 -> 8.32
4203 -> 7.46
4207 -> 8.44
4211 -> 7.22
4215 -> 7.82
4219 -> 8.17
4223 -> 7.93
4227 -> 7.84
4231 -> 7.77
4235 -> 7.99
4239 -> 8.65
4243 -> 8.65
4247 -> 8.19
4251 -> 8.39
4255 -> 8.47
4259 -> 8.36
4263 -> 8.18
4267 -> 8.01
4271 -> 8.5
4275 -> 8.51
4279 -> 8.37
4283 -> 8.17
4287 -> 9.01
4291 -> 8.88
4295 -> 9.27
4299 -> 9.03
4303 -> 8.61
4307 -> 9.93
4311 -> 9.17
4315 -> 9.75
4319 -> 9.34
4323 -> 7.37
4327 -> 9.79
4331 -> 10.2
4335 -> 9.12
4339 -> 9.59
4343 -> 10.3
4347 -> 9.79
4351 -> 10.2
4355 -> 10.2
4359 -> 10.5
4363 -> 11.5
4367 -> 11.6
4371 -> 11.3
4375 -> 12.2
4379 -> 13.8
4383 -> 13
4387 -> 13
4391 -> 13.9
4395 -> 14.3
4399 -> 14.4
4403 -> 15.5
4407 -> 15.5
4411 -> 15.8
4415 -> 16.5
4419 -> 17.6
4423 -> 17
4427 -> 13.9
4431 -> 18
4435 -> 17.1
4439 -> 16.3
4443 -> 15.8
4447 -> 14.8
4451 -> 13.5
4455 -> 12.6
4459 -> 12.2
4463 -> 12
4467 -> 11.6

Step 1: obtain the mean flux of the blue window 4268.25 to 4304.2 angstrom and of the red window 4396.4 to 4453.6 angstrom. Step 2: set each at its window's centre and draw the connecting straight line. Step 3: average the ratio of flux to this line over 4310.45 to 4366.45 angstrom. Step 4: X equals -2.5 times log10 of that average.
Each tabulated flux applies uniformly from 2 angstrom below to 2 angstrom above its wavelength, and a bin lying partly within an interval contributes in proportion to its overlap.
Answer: 0.16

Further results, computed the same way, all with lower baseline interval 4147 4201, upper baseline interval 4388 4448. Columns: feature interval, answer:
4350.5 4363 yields 0.304 mag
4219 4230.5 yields 0.245 mag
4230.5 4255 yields 0.249 mag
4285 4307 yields 0.313 mag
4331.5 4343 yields 0.351 mag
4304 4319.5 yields 0.300 mag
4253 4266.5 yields 0.304 mag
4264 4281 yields 0.336 mag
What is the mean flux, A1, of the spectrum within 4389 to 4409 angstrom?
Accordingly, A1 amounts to 14.7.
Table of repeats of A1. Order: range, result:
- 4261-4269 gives 8.09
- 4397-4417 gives 15.5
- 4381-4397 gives 13.6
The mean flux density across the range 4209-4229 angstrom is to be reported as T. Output 7.8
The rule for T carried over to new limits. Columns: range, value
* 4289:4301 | 9.06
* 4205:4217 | 7.83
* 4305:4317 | 9.62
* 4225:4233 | 7.8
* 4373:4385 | 13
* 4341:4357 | 10.1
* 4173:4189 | 8.33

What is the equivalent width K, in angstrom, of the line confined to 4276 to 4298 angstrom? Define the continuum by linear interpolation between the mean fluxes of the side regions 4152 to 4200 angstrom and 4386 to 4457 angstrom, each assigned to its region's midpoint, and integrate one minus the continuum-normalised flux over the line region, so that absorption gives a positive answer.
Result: 5.36 angstrom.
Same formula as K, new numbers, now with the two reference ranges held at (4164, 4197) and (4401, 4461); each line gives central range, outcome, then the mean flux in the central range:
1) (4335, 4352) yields 4.13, 9.86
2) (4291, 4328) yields 9.03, 9.11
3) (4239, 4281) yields 8.98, 8.38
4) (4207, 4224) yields 2.82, 7.85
